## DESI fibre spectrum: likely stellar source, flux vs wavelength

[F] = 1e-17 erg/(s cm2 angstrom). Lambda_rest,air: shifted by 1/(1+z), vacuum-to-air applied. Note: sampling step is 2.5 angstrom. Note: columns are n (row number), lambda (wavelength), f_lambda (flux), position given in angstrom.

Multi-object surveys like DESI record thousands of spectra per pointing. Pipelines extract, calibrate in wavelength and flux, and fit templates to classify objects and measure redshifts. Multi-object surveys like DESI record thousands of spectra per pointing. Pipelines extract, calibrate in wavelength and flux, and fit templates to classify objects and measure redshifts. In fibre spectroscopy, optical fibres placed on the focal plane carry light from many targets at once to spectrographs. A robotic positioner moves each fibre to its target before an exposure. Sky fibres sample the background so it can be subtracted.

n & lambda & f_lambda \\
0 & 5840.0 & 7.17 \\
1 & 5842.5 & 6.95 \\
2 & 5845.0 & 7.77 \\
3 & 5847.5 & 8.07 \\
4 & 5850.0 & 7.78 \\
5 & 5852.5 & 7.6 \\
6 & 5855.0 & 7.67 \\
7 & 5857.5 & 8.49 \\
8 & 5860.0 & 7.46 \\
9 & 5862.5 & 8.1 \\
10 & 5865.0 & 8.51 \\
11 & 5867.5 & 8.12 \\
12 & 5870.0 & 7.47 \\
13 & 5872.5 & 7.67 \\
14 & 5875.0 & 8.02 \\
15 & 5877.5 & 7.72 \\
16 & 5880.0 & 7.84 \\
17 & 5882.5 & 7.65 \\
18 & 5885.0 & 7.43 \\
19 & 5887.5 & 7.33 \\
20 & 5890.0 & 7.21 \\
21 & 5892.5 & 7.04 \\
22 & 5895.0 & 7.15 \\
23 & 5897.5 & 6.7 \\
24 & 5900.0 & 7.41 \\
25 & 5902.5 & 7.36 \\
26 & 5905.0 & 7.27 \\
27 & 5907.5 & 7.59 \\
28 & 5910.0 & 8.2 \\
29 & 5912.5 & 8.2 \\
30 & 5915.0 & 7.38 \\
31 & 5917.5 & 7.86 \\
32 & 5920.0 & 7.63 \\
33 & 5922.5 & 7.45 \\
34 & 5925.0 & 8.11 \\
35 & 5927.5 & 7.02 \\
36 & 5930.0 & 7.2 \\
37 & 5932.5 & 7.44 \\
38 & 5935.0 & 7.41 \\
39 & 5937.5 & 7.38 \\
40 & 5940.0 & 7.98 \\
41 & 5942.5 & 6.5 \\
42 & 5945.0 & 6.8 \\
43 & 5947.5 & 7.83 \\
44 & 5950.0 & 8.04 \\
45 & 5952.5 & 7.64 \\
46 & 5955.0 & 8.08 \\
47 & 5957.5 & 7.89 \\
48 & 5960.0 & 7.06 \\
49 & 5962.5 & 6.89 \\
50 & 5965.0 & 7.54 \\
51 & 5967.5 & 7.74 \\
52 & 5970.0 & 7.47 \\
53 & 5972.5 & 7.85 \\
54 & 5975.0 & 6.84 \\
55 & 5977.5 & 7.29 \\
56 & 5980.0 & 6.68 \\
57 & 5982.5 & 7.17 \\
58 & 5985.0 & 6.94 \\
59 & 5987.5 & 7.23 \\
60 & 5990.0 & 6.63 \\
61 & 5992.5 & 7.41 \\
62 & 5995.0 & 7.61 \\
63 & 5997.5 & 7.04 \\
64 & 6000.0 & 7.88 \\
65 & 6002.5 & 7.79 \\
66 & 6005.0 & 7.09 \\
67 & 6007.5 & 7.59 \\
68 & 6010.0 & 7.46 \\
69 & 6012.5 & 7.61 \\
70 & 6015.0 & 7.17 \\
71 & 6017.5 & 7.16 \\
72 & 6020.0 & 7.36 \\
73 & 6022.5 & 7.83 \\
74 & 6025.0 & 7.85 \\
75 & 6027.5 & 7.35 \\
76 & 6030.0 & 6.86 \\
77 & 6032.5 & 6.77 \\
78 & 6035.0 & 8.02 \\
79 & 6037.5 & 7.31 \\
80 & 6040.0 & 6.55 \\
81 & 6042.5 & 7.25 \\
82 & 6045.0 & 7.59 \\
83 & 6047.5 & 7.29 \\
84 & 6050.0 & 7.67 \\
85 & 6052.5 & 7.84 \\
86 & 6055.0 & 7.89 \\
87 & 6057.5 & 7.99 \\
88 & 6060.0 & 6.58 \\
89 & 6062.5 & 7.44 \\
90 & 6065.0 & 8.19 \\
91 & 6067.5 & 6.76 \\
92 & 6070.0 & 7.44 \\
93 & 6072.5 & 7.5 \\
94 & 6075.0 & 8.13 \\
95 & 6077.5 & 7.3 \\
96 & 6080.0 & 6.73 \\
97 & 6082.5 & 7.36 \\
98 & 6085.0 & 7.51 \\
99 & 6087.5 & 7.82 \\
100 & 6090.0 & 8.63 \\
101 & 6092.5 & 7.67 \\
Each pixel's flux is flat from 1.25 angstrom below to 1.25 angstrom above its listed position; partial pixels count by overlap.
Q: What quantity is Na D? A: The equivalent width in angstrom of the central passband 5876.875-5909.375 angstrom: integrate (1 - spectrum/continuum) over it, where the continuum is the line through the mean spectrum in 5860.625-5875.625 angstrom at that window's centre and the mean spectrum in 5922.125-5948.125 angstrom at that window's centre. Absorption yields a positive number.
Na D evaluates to 1.5 angstrom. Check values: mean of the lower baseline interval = 7.96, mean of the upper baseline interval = 7.36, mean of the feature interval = 7.37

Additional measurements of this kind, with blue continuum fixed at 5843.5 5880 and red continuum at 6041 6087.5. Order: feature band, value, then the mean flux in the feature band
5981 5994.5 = 0.9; 7.1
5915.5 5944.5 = 1.2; 7.43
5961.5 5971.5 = 0.3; 7.43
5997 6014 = 0.2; 7.51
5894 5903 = 0.8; 7.14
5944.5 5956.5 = -0.1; 7.74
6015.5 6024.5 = 0.1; 7.46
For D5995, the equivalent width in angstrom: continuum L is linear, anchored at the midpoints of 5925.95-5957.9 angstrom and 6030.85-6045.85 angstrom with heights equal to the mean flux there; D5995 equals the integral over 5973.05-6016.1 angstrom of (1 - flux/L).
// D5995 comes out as 0.4 angstrom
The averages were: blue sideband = 7.47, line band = 7.27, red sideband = 7.23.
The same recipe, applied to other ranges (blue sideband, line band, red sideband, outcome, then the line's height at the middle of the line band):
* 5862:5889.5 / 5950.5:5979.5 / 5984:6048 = 0.1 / 7.5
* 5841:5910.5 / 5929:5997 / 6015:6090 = 1.6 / 7.53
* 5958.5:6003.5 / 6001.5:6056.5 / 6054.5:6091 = -0.1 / 7.42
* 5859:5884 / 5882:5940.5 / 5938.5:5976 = 1.6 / 7.68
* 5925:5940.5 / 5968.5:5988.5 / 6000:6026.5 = 0.8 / 7.48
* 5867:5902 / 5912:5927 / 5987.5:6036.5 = -0.5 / 7.45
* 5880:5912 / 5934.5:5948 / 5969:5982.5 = 0.0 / 7.3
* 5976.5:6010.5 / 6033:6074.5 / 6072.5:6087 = -0.4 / 7.38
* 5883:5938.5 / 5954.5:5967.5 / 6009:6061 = -0.1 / 7.43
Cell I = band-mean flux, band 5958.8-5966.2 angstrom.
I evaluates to 7.16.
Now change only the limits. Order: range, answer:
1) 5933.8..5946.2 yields 7.21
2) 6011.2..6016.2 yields 7.39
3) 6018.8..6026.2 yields 7.68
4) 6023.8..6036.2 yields 7.37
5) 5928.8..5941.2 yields 7.48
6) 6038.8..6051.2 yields 7.27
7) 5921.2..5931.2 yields 7.45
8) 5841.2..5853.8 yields 7.63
